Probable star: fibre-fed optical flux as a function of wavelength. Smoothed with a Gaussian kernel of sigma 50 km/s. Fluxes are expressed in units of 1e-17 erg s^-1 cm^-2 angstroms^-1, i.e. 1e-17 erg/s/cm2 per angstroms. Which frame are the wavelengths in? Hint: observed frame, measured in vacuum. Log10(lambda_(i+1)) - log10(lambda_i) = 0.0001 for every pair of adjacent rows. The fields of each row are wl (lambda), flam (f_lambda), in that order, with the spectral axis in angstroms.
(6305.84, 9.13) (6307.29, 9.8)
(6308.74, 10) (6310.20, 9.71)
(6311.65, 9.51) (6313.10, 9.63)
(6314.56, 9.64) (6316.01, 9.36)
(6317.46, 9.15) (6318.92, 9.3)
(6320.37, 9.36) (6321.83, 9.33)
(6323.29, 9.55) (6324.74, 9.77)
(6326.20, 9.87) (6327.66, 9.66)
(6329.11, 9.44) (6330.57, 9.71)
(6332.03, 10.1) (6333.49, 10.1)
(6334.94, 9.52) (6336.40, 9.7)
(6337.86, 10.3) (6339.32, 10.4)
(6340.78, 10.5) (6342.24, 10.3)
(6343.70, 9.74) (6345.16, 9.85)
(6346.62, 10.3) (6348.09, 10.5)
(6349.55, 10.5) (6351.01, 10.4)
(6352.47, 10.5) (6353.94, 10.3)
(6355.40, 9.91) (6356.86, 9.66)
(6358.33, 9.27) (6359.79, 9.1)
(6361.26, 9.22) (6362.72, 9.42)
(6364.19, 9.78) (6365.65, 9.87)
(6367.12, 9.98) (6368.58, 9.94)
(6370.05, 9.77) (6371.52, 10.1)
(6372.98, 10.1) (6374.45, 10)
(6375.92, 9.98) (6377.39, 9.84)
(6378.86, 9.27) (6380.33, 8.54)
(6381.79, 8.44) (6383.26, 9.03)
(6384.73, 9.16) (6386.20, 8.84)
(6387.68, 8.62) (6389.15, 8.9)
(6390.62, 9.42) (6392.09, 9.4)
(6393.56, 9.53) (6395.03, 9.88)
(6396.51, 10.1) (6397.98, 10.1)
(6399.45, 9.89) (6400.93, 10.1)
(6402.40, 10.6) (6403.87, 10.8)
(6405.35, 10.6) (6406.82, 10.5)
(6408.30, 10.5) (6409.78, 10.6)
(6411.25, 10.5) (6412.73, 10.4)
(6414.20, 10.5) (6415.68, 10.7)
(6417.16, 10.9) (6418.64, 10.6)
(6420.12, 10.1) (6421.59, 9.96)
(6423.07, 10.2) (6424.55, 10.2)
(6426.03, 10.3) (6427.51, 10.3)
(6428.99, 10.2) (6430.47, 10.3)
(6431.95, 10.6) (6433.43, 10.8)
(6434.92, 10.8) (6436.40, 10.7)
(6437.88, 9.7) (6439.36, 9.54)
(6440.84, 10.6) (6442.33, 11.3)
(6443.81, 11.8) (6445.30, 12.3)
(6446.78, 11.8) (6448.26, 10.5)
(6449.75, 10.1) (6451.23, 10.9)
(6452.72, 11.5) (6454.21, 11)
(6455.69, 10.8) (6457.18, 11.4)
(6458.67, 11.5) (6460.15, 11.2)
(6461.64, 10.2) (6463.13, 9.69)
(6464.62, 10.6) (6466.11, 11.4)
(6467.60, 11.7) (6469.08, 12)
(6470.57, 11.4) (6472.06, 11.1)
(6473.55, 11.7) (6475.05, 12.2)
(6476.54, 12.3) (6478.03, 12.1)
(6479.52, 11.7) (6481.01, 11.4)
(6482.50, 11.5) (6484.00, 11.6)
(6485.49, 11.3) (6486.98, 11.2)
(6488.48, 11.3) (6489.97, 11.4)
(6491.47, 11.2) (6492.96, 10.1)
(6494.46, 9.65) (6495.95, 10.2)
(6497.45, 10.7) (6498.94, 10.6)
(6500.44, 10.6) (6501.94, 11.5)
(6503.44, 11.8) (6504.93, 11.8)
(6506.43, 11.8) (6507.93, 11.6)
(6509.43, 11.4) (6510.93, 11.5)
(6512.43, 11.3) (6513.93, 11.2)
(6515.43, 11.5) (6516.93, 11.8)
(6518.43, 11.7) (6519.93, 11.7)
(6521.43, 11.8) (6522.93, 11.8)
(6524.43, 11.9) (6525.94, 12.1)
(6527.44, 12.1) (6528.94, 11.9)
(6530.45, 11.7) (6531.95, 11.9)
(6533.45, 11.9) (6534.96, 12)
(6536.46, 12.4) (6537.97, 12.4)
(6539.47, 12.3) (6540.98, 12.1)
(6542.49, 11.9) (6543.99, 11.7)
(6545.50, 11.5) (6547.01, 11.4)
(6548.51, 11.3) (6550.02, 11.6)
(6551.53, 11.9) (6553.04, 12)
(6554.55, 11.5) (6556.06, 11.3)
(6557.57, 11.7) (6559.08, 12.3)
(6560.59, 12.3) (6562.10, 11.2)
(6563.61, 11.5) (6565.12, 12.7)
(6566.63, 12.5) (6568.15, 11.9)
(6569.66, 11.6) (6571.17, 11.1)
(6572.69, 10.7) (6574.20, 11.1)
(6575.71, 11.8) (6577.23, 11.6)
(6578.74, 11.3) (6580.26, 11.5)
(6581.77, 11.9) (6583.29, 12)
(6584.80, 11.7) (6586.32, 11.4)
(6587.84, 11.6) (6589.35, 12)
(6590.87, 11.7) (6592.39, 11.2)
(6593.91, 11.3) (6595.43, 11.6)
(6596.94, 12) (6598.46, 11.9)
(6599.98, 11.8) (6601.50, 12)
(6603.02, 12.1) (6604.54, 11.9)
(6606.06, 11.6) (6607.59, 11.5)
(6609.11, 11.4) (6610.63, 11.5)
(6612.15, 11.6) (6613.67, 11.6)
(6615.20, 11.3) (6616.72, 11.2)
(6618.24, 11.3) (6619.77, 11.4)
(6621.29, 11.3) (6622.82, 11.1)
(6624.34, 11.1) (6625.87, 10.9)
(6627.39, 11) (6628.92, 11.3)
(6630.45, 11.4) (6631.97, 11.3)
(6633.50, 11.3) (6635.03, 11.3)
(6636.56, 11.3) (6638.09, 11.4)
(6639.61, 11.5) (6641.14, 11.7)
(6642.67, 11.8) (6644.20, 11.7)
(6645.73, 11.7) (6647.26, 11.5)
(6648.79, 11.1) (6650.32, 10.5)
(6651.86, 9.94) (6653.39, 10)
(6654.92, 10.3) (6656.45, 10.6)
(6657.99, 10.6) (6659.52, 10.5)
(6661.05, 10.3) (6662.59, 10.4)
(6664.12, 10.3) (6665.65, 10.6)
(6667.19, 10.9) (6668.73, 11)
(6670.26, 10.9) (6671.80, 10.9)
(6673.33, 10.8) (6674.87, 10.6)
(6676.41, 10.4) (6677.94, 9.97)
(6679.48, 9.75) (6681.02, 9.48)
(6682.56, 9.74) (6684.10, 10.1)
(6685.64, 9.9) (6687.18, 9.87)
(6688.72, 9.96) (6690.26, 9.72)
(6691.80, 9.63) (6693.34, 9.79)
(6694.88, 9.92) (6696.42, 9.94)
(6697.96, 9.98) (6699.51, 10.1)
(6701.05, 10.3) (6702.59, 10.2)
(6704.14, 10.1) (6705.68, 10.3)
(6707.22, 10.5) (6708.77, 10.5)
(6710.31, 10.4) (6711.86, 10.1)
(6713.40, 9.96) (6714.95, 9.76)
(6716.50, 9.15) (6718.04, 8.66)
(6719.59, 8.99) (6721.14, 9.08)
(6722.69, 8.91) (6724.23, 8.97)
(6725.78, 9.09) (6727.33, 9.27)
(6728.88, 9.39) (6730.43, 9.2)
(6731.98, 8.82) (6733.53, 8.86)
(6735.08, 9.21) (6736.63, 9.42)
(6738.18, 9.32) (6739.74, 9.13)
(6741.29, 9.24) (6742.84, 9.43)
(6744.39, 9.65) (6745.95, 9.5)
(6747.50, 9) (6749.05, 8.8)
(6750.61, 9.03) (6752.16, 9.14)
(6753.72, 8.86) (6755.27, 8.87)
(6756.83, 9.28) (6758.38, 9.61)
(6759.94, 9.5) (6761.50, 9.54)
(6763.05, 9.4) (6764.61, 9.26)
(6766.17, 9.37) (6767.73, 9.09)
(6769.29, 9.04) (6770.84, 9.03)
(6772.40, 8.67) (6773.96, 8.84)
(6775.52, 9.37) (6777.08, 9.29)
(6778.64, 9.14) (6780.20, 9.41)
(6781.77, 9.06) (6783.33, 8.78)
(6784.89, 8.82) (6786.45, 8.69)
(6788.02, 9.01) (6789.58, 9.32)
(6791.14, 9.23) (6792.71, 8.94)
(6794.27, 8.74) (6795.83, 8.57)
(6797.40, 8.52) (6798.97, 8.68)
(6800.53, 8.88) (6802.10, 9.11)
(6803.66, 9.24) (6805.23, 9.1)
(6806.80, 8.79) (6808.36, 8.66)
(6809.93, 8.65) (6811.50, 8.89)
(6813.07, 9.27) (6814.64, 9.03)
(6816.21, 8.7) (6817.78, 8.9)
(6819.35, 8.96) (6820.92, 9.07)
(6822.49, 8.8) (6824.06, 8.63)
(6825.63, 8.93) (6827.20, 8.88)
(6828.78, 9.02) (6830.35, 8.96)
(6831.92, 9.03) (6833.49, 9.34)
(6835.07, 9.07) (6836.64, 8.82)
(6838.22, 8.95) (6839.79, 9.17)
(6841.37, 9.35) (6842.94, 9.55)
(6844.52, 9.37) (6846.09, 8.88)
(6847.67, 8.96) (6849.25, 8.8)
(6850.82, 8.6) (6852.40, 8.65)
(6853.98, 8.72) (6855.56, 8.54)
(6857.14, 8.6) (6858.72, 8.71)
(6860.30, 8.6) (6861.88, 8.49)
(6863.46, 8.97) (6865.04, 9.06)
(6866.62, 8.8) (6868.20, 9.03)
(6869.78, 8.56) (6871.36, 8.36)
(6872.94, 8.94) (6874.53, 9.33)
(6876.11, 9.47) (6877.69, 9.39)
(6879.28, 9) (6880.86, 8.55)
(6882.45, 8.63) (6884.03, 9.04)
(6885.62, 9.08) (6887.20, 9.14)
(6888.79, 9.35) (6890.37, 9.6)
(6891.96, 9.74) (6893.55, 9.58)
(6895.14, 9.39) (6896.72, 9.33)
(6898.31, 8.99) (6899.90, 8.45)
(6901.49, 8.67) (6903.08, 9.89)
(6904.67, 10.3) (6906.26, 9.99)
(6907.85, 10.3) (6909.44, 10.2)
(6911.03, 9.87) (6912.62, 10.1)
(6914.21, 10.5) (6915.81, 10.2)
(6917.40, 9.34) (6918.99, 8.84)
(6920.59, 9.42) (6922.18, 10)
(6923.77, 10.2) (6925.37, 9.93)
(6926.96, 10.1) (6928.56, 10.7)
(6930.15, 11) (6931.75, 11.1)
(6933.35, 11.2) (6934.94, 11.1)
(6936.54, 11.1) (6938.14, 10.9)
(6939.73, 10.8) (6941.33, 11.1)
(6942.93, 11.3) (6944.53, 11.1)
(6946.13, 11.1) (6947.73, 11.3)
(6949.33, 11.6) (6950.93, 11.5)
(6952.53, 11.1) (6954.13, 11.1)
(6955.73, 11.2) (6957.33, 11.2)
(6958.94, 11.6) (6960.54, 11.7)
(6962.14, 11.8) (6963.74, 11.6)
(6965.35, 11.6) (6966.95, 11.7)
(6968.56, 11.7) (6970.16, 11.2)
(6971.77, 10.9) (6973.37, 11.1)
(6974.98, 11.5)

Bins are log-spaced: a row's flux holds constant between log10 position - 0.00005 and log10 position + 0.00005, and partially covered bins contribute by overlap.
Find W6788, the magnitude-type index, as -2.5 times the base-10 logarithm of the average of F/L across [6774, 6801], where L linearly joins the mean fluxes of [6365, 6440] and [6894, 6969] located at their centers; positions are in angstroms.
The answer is 0.163 mag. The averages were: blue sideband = 10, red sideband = 10.6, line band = 8.96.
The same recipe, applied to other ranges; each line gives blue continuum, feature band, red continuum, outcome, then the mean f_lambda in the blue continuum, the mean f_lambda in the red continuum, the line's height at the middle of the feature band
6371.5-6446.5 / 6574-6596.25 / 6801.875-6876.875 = -0.201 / 10.1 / 8.92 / 9.64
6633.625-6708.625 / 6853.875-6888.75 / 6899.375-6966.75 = 0.193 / 10.5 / 10.6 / 10.6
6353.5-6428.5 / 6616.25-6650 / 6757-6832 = -0.208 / 9.88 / 9.01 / 9.36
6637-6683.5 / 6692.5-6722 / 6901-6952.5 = 0.083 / 10.7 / 10.5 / 10.7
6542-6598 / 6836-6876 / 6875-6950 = 0.158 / 11.7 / 10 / 10.3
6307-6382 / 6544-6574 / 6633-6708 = -0.140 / 9.78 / 10.5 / 10.3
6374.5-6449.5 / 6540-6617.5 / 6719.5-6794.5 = -0.204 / 10.2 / 9.14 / 9.67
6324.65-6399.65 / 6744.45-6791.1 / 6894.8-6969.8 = 0.135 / 9.74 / 10.6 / 10.3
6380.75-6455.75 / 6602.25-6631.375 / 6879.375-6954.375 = -0.119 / 10.3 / 10.1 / 10.2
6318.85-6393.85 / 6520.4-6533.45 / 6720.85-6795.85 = -0.249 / 9.7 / 9.13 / 9.46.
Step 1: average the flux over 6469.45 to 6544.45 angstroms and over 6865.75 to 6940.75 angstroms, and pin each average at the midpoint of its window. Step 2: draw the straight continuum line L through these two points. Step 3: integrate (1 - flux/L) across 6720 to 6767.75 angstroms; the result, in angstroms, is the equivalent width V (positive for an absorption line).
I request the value 5.7 angstroms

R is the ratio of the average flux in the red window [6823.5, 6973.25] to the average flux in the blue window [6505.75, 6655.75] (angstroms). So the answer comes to 0.9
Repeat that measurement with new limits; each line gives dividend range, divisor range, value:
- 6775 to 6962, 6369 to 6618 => 0.86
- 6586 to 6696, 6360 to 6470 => 1.07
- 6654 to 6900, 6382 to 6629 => 0.84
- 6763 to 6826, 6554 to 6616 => 0.77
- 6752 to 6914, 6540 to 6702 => 0.82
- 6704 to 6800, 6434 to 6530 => 0.82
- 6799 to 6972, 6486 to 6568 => 0.84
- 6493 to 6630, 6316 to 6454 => 1.15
